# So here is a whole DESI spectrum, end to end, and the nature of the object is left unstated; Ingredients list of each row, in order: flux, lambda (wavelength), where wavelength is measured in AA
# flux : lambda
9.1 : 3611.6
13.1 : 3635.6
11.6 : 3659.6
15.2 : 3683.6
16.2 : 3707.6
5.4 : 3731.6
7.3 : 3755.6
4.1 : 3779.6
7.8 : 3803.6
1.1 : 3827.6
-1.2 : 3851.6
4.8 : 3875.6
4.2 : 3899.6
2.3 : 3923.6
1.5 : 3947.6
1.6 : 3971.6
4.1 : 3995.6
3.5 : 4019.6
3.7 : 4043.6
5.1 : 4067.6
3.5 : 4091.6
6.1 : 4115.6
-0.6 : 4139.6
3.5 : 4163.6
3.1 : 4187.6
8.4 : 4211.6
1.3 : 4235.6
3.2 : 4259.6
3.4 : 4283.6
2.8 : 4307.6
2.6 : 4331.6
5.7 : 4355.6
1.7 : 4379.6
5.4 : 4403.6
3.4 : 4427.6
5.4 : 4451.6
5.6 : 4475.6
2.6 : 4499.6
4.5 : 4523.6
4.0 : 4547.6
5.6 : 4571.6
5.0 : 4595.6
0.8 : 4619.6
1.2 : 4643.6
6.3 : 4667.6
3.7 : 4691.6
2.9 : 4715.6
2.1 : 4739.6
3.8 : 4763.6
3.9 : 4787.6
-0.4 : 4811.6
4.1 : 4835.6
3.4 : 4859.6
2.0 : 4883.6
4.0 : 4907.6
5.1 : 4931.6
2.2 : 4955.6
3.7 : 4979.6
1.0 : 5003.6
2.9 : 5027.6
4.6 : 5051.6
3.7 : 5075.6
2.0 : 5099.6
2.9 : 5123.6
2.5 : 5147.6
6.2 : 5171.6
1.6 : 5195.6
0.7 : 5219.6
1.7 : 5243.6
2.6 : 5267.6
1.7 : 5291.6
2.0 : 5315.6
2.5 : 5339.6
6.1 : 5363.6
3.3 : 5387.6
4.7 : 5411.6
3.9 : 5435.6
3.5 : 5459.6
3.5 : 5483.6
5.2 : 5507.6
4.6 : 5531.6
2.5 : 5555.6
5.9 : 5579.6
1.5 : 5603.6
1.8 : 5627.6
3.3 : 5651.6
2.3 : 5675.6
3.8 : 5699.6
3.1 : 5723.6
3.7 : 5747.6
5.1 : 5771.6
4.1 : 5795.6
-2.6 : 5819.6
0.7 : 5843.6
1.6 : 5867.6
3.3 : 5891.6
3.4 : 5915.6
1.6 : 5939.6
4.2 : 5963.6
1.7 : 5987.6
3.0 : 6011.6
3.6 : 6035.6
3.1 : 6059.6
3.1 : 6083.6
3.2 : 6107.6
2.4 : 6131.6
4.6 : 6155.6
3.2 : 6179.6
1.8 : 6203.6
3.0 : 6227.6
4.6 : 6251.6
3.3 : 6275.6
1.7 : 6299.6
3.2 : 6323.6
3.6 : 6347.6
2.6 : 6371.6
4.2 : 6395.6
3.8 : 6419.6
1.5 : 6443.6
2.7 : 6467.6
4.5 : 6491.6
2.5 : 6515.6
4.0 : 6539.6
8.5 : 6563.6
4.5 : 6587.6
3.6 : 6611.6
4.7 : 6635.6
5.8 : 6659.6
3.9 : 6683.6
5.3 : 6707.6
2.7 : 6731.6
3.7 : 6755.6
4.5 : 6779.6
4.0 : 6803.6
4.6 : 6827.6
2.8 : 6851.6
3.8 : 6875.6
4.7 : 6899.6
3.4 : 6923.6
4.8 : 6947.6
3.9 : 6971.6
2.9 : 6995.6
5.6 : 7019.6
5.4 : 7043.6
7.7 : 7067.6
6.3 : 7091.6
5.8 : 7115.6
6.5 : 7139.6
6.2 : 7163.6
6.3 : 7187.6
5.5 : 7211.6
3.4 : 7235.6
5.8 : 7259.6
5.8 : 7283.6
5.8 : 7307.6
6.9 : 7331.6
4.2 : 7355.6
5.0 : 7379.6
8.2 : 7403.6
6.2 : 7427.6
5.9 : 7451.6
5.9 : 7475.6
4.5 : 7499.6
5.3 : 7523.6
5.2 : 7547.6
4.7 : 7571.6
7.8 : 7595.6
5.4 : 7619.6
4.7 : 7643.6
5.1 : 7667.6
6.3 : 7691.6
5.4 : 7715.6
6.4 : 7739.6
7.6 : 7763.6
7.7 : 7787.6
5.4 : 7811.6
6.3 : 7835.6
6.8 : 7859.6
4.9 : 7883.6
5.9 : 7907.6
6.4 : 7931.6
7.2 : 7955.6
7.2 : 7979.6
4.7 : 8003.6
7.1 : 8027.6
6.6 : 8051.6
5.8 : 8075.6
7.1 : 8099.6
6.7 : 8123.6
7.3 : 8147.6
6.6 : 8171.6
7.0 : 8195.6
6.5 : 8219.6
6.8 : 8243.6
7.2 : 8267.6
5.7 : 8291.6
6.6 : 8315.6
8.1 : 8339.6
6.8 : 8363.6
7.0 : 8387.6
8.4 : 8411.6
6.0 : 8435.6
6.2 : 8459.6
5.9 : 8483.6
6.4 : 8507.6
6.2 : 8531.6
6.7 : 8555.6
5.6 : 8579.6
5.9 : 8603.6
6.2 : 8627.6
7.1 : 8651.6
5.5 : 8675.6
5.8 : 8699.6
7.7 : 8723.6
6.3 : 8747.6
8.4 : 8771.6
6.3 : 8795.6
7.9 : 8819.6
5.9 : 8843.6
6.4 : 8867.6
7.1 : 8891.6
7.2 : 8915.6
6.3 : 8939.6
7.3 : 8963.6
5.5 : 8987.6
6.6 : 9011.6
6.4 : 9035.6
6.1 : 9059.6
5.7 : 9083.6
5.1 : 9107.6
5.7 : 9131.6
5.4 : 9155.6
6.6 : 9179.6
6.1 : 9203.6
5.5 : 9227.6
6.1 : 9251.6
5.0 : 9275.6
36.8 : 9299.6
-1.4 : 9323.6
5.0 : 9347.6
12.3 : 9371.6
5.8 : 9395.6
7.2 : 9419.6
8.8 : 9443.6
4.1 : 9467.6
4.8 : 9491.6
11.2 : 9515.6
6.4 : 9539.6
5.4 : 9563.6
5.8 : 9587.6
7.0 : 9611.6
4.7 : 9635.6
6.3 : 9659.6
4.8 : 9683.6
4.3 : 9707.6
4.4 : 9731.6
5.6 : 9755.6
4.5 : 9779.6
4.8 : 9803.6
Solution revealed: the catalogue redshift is 0.76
